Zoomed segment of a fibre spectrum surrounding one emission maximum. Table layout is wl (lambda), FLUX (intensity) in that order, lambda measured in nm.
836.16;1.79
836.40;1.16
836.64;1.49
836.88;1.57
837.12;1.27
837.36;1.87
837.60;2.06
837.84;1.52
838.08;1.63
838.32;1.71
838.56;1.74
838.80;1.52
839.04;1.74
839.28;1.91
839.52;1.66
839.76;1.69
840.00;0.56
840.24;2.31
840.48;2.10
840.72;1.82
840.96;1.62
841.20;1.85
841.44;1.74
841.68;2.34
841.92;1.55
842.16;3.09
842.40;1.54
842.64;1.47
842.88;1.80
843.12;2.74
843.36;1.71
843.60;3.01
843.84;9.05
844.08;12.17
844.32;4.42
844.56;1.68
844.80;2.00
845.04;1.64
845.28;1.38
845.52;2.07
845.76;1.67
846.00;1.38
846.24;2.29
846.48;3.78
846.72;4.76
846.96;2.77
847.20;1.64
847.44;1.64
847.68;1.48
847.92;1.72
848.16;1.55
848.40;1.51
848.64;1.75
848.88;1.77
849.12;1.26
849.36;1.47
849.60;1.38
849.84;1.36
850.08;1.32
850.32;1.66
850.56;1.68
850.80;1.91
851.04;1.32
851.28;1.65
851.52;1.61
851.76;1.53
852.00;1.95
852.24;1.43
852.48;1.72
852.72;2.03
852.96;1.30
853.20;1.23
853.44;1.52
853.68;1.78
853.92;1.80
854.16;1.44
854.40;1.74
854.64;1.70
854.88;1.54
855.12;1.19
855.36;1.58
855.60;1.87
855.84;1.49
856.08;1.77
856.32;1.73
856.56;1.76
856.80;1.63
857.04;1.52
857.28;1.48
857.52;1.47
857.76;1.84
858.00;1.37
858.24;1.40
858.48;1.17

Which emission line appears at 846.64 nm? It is [N II]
